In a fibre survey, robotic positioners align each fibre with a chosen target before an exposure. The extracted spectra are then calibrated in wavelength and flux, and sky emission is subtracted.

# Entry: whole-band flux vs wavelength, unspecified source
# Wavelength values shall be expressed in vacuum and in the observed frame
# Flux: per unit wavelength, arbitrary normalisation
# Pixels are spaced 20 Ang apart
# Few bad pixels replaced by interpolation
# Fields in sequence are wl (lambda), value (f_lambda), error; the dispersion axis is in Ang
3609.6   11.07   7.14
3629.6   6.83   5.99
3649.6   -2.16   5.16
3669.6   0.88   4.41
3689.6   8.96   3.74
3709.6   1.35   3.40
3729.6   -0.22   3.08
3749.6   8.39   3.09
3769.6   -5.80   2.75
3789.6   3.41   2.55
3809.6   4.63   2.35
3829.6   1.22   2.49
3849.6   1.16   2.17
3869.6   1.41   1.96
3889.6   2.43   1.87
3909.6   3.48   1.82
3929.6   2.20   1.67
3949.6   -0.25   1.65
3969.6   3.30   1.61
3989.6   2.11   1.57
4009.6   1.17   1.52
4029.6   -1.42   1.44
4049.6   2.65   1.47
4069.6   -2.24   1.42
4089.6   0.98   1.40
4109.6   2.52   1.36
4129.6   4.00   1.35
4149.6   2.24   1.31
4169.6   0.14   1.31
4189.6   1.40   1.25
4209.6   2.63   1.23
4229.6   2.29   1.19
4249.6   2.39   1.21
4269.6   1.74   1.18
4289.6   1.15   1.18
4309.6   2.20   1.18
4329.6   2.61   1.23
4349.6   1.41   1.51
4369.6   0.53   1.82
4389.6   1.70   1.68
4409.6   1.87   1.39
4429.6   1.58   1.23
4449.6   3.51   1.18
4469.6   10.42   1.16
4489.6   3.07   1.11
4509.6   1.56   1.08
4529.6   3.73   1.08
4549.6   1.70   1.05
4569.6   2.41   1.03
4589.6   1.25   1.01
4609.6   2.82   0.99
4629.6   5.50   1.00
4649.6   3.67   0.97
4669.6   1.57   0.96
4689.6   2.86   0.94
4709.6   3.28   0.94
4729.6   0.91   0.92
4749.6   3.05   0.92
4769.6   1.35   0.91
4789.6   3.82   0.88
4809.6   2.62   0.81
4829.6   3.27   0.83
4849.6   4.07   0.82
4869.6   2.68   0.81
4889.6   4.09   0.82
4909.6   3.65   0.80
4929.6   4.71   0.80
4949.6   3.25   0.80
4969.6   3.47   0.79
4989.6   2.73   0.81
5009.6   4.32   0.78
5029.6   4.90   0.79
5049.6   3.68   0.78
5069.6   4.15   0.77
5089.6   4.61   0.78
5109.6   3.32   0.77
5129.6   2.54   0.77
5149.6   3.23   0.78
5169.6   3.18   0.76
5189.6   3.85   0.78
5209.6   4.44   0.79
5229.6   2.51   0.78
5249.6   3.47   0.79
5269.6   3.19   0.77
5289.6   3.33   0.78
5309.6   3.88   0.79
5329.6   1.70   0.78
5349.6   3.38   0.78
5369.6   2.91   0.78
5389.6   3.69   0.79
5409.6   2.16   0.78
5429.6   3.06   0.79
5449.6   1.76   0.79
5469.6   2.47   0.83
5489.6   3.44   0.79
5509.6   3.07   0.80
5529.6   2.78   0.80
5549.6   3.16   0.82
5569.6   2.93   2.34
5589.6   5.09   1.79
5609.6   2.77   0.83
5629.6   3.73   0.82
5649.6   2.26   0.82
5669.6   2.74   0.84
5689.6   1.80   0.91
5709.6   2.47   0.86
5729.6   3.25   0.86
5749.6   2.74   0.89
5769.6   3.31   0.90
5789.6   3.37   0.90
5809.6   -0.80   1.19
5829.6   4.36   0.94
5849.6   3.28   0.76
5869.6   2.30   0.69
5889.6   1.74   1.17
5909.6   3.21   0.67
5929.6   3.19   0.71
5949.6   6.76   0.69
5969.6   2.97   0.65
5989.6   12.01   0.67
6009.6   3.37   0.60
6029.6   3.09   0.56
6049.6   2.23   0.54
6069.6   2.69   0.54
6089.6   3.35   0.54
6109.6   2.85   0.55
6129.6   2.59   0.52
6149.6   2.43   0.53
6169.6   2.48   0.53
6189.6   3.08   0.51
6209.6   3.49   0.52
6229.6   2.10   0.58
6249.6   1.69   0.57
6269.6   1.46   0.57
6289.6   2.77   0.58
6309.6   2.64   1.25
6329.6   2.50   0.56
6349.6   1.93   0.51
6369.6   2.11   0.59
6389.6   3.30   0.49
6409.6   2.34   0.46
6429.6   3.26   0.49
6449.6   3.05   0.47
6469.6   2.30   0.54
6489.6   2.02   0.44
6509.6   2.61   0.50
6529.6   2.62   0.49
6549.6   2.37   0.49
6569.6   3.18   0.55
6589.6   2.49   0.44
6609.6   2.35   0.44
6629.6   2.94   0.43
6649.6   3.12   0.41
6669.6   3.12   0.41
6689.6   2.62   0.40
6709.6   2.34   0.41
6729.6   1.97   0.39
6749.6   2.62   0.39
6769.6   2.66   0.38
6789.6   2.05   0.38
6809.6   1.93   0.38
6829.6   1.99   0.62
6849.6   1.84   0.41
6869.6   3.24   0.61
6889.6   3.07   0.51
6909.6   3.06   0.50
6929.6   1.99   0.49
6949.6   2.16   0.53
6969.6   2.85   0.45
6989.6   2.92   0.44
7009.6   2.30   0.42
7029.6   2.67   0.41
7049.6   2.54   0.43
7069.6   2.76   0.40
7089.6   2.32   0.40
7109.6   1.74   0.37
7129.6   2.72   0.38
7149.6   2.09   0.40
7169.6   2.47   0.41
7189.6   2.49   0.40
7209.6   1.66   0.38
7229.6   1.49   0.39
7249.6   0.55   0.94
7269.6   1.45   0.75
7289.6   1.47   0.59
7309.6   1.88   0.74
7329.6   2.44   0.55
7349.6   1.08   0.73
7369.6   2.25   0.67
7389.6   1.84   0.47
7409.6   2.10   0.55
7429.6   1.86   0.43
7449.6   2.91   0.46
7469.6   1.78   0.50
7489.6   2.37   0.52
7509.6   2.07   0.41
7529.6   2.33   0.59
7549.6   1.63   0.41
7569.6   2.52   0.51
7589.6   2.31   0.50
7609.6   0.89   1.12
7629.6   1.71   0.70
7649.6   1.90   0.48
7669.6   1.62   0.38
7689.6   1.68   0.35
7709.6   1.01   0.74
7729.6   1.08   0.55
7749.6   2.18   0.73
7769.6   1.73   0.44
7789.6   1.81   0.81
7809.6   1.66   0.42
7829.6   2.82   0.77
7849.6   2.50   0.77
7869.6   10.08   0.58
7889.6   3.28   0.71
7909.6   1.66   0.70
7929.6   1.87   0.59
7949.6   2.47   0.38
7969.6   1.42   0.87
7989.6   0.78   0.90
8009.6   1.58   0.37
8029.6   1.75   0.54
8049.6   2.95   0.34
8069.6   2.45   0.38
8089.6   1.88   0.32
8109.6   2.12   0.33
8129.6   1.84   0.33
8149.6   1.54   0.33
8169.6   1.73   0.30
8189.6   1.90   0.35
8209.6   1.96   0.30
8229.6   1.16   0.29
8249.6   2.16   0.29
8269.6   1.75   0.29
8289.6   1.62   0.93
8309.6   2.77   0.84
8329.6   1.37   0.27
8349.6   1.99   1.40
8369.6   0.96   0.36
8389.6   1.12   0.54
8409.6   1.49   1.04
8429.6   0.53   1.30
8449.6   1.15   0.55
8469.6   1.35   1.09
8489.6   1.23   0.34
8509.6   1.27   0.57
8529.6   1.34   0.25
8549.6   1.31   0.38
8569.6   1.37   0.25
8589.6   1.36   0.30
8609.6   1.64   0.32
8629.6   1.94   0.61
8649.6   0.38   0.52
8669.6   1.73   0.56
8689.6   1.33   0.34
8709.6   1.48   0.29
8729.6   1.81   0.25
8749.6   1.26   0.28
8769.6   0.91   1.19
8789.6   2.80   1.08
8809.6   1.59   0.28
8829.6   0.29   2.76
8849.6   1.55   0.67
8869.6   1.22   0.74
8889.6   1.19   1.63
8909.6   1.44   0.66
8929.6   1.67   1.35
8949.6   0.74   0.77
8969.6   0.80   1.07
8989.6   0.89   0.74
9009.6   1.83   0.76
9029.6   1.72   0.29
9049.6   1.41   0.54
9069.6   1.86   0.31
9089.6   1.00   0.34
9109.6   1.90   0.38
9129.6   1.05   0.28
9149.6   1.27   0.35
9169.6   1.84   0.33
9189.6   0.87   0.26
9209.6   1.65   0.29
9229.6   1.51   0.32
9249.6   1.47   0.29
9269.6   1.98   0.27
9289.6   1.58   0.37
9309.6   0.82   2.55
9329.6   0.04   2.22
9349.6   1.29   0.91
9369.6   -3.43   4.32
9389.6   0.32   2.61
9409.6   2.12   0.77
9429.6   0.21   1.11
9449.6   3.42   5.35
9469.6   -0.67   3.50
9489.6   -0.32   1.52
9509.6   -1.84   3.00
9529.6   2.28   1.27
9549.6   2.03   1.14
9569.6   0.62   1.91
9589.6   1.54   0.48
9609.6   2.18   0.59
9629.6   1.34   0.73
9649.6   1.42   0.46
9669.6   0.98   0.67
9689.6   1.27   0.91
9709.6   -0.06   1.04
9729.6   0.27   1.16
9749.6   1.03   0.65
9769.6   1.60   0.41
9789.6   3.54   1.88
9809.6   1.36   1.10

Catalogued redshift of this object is 0.198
